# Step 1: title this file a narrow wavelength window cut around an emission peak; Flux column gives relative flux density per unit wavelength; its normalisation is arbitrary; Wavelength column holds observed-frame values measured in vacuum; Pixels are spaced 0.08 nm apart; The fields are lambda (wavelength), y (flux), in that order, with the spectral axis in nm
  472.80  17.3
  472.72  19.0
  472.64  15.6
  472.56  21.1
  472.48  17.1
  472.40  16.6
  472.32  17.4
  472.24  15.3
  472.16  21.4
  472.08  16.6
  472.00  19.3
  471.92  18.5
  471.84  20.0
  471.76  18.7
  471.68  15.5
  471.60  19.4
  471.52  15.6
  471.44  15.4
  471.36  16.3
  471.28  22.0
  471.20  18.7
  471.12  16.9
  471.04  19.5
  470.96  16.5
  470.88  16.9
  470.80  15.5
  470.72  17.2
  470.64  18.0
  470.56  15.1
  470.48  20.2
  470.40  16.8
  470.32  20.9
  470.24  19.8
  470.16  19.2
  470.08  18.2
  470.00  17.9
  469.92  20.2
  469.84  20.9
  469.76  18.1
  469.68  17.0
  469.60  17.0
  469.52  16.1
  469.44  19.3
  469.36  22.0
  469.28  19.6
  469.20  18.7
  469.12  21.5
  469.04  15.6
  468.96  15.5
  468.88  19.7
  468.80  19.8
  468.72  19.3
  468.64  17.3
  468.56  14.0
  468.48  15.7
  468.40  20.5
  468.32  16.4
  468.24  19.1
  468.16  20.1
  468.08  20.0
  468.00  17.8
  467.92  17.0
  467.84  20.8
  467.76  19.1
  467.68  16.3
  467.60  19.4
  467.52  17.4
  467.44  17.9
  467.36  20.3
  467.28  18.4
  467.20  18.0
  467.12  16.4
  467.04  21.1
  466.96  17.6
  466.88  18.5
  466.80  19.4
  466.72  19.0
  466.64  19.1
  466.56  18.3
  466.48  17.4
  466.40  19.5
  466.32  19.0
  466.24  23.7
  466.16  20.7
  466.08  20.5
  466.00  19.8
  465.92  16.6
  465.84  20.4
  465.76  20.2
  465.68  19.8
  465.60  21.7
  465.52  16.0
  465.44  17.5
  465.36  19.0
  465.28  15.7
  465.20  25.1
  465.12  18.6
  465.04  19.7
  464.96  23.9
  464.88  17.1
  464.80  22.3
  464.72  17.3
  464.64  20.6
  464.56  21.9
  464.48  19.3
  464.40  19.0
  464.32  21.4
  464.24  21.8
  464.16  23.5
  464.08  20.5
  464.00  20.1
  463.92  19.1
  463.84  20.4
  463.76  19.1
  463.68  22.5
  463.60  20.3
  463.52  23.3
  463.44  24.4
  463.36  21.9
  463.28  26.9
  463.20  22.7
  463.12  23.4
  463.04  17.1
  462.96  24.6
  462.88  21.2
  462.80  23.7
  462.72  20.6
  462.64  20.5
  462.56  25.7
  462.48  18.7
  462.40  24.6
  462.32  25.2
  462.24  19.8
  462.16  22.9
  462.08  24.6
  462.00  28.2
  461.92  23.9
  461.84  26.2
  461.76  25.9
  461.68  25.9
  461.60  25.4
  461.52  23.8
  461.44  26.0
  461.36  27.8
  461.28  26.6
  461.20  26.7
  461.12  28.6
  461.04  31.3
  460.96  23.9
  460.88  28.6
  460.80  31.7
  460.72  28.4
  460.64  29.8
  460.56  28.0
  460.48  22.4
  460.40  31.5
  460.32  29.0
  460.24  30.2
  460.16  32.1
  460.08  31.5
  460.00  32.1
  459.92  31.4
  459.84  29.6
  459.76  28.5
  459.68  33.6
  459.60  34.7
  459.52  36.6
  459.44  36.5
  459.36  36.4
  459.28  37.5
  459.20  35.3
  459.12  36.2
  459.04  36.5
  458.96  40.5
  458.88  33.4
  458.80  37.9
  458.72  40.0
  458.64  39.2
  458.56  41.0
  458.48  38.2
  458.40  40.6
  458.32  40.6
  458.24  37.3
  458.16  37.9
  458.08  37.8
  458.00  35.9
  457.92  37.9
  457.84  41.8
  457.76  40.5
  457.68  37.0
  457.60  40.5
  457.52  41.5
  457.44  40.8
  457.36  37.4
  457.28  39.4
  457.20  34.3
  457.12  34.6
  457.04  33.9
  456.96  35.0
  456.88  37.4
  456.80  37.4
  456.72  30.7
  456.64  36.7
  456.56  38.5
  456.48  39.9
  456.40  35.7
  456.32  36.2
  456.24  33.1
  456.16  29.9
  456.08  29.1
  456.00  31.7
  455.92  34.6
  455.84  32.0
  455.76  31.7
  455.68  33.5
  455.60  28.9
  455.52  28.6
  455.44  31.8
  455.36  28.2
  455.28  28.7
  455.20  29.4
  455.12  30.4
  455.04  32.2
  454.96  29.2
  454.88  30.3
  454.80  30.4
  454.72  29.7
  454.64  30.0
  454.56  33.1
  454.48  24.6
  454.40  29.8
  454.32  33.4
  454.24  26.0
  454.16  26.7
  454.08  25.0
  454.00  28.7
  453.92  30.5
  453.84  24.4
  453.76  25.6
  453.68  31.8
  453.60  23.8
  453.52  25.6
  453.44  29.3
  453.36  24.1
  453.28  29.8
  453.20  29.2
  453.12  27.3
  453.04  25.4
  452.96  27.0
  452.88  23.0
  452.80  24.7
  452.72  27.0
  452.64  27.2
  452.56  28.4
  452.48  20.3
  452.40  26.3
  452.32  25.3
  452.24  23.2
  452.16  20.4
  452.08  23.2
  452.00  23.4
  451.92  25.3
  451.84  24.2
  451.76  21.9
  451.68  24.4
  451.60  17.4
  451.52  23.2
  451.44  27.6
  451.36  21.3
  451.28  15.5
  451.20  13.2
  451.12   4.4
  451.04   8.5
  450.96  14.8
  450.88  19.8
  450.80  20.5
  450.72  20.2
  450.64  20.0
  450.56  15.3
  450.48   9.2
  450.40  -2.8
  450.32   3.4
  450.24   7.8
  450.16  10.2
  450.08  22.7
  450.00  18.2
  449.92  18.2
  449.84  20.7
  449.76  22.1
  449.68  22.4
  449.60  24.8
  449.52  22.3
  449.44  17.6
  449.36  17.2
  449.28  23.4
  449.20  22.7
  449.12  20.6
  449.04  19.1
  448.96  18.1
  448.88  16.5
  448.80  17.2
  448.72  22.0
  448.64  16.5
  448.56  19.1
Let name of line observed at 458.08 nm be C IV 1549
